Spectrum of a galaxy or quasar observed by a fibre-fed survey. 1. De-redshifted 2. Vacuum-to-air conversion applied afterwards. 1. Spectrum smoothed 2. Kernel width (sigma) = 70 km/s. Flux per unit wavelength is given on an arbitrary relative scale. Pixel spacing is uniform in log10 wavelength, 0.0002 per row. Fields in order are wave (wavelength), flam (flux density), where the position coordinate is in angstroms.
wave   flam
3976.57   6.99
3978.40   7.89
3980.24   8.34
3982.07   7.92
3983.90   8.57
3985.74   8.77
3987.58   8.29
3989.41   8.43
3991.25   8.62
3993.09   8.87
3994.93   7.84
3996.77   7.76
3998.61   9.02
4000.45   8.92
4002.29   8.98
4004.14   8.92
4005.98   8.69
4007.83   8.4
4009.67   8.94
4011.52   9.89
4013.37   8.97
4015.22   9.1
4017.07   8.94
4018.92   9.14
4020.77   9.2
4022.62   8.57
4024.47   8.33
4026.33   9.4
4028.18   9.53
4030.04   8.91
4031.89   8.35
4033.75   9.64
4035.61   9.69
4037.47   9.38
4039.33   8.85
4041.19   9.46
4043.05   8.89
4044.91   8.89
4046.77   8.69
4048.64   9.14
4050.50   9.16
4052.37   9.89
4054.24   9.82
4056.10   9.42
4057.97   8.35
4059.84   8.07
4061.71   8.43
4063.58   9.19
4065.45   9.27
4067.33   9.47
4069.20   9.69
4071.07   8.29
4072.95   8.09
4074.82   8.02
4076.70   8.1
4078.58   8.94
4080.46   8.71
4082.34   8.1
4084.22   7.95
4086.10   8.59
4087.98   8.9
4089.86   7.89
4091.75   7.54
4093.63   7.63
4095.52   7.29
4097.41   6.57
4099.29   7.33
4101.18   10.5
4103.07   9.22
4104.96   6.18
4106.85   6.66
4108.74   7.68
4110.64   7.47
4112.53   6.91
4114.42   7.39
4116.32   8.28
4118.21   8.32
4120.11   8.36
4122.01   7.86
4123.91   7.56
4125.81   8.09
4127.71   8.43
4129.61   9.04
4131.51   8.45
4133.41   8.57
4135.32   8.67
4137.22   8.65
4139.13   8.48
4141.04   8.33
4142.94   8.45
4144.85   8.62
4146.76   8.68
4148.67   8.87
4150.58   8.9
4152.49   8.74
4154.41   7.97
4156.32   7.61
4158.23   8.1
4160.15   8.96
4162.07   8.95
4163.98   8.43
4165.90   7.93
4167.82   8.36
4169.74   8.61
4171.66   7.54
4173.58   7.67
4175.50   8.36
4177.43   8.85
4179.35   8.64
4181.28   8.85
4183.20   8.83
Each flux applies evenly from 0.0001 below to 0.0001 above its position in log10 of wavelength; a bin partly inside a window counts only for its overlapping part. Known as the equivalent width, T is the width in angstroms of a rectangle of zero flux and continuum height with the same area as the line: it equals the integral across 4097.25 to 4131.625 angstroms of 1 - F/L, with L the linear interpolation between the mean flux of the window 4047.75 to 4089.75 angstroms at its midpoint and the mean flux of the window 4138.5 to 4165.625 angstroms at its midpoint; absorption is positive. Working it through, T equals 2.8 angstroms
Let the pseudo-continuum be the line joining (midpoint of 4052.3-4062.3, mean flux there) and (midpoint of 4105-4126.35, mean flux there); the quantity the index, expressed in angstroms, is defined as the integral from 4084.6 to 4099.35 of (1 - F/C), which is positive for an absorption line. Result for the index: 0.7 angstroms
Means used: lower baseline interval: 8.94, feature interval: 7.75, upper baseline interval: 7.62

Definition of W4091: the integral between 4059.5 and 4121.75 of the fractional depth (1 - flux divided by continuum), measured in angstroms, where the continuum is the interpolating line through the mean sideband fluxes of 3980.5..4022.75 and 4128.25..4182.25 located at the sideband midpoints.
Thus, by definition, 3.15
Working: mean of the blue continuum 8.73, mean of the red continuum 8.47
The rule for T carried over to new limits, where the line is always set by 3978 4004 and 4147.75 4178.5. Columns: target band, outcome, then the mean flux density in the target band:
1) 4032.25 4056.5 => -2.4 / 9.28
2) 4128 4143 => -0.4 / 8.58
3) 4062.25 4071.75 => -0.8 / 9.18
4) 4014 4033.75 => -1.2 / 8.98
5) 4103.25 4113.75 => 1.6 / 7.16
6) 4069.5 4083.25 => 0.1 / 8.38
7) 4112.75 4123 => 0.5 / 7.96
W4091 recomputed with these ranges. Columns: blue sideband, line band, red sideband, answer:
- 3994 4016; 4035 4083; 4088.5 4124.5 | -4.1 angstroms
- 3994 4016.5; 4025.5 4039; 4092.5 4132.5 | -1.1 angstroms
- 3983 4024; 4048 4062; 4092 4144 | -1.1 angstroms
